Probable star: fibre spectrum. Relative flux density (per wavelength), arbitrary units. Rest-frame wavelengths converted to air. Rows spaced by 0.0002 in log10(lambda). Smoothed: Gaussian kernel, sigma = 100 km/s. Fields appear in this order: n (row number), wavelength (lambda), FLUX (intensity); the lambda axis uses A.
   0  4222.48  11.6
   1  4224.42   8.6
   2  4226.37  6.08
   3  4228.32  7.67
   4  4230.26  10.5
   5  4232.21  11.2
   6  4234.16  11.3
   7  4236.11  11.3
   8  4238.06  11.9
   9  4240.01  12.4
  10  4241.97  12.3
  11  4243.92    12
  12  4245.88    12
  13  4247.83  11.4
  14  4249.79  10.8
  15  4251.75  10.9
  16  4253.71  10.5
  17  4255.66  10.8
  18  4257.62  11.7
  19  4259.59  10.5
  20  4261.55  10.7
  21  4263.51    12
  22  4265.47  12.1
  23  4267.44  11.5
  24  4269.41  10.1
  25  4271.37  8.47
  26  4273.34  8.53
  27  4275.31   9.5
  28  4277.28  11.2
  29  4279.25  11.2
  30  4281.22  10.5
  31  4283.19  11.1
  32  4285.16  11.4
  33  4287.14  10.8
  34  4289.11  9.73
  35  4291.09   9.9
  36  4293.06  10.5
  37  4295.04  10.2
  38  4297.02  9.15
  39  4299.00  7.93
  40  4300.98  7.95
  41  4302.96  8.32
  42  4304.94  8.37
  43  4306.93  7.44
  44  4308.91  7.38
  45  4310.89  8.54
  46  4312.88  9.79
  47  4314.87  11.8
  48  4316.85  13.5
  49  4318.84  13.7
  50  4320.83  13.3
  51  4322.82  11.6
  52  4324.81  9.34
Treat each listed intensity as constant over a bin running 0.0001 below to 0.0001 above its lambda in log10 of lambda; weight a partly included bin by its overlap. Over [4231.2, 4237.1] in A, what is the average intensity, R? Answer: 11.3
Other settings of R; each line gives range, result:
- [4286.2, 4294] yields 10.2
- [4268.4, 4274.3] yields 9.04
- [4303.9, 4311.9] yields 7.94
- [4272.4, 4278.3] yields 9.76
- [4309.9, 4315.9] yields 10.1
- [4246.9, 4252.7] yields 11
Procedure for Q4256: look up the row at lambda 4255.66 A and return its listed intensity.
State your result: 10.8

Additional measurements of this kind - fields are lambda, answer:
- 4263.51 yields 12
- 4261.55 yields 10.7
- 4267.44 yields 11.5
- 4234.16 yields 11.3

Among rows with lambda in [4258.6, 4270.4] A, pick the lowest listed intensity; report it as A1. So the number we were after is 10.1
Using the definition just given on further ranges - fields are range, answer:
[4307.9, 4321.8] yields 7.38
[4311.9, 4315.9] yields 9.79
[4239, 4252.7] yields 10.8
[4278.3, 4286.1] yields 10.5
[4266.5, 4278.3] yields 8.47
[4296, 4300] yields 7.93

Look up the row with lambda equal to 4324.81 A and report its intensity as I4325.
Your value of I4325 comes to 9.34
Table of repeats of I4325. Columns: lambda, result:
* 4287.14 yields 10.8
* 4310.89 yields 8.54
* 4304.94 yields 8.37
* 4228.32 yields 7.67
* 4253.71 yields 10.5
